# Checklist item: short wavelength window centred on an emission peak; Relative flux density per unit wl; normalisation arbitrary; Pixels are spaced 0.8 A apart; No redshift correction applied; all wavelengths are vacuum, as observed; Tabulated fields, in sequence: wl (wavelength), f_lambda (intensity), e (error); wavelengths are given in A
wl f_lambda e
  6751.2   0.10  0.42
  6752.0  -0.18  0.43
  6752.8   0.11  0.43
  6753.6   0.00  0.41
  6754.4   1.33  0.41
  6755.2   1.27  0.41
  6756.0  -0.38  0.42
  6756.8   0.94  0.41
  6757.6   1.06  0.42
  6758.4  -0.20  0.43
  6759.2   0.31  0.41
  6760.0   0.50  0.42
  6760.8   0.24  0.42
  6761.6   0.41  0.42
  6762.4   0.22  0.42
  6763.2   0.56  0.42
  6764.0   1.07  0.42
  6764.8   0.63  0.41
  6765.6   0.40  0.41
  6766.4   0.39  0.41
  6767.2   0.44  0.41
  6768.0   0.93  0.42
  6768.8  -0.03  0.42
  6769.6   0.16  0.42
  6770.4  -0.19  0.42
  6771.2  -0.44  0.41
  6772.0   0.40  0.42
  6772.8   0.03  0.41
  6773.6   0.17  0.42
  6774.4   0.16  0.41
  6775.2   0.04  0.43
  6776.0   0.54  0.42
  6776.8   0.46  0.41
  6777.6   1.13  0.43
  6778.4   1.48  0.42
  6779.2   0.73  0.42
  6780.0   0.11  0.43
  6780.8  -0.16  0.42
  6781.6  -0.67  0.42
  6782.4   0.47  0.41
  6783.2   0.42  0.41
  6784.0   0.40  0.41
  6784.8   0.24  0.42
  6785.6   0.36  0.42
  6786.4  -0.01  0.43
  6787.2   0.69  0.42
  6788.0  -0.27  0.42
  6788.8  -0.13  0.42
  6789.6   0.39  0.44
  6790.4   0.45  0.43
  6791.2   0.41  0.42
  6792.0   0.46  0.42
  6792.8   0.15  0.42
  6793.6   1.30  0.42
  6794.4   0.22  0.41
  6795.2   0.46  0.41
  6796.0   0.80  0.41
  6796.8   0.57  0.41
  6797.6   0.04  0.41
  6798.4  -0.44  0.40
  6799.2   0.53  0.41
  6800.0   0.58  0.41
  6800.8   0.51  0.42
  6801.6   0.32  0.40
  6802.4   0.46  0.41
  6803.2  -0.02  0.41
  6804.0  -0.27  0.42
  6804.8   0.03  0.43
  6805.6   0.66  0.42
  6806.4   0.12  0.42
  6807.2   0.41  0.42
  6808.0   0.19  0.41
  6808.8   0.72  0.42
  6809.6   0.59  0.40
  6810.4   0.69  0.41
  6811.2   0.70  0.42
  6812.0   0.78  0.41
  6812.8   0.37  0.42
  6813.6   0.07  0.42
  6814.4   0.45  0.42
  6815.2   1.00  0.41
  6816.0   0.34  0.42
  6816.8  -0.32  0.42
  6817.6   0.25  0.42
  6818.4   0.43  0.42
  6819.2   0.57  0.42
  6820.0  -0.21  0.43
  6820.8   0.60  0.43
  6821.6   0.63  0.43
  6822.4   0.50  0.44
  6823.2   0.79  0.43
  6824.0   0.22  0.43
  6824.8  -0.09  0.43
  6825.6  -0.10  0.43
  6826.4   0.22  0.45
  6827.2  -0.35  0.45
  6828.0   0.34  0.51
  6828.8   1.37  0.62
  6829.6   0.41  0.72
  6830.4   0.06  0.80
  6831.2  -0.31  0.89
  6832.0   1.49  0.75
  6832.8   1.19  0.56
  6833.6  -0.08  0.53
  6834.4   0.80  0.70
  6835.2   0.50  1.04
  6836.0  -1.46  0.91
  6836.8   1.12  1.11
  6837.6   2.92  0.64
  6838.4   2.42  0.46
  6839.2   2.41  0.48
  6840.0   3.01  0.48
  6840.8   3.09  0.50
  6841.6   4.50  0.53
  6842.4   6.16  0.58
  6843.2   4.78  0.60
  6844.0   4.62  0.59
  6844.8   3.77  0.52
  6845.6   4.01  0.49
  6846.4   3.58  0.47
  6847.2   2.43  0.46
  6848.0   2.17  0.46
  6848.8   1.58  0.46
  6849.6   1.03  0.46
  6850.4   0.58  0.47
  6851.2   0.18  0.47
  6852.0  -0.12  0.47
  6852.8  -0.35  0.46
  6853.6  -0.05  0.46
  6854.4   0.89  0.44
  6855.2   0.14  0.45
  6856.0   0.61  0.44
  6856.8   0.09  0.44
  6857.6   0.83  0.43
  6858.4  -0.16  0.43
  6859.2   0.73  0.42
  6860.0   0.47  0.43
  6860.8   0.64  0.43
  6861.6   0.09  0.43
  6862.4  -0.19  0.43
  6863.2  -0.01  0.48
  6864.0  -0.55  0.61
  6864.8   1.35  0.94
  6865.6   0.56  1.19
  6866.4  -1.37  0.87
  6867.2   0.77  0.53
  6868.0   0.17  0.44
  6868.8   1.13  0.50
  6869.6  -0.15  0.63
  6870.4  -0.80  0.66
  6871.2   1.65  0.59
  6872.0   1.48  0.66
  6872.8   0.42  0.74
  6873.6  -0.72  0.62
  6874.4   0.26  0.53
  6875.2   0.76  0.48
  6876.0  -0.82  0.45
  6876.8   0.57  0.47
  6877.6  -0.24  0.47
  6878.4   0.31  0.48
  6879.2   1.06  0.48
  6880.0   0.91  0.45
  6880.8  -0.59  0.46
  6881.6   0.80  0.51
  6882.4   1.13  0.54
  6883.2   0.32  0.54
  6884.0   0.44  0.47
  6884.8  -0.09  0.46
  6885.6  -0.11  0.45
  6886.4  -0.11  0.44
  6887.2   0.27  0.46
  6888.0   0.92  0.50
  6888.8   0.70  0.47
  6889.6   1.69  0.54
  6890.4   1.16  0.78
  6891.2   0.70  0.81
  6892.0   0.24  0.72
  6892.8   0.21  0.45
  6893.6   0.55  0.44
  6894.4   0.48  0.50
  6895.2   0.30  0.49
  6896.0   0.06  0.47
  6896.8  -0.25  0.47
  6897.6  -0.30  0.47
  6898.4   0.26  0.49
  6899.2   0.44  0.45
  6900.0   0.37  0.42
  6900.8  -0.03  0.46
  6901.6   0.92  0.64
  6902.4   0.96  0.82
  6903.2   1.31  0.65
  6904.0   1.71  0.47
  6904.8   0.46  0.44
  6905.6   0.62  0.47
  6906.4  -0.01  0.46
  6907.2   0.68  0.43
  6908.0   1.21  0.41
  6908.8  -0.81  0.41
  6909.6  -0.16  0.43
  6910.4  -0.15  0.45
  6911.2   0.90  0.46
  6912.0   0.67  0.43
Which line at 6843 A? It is [O II]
